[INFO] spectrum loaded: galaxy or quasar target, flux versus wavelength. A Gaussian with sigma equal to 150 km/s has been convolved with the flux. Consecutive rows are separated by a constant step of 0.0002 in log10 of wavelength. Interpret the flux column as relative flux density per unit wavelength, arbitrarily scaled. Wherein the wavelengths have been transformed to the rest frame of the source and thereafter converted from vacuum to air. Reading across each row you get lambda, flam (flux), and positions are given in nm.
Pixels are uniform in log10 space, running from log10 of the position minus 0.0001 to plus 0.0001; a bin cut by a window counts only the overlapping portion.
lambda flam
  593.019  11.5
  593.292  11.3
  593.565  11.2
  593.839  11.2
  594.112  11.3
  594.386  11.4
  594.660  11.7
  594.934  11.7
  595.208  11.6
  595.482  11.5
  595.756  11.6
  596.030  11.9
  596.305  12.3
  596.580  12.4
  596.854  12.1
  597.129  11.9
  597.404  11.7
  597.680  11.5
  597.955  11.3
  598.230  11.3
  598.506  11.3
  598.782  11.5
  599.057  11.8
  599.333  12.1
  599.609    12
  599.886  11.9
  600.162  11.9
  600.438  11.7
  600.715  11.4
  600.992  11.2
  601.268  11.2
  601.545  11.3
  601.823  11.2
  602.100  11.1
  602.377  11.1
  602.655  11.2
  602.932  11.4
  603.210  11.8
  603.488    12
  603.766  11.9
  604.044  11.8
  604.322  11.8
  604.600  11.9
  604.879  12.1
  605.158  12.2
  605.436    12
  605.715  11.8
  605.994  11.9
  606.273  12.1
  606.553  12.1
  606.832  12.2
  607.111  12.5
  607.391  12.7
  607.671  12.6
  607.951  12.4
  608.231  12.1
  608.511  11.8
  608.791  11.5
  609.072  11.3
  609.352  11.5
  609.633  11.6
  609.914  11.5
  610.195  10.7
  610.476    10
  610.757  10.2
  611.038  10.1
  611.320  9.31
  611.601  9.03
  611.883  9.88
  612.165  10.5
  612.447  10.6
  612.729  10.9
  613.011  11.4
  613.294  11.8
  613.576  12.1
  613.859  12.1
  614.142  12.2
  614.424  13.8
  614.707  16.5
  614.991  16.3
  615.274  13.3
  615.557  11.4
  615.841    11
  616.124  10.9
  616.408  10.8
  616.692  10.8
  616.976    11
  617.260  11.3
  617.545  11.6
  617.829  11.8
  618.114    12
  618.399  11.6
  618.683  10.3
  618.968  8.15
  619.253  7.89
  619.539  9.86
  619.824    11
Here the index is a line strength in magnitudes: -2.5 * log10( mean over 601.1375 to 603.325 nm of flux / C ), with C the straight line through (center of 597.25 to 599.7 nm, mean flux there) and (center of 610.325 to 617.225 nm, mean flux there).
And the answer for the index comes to 0.03 mag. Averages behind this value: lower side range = 11.6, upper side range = 11.5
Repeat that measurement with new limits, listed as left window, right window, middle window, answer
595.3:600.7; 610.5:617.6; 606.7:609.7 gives -0.04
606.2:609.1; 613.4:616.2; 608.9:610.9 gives 0.13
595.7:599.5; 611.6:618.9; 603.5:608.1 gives -0.03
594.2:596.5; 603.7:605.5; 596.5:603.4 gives 0.03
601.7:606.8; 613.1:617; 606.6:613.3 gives 0.09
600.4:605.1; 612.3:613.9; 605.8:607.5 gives -0.07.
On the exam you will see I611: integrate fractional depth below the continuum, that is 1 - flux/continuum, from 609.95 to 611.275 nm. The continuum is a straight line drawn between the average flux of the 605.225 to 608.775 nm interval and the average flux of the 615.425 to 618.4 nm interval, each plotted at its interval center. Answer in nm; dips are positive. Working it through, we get 0.17 nm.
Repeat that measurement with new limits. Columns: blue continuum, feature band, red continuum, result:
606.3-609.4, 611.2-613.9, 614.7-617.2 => 0.32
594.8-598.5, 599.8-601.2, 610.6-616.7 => 0.01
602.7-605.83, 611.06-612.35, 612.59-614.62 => 0.25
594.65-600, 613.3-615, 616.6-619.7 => -0.42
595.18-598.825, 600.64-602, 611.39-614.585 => 0.04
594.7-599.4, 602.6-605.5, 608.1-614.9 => -0.07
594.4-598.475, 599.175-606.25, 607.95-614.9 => -0.05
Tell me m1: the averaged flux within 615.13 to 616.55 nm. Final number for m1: 11.5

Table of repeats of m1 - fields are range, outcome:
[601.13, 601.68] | 11.3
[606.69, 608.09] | 12.5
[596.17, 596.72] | 12.4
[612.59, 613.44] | 11.4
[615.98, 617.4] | 11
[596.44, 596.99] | 12.3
